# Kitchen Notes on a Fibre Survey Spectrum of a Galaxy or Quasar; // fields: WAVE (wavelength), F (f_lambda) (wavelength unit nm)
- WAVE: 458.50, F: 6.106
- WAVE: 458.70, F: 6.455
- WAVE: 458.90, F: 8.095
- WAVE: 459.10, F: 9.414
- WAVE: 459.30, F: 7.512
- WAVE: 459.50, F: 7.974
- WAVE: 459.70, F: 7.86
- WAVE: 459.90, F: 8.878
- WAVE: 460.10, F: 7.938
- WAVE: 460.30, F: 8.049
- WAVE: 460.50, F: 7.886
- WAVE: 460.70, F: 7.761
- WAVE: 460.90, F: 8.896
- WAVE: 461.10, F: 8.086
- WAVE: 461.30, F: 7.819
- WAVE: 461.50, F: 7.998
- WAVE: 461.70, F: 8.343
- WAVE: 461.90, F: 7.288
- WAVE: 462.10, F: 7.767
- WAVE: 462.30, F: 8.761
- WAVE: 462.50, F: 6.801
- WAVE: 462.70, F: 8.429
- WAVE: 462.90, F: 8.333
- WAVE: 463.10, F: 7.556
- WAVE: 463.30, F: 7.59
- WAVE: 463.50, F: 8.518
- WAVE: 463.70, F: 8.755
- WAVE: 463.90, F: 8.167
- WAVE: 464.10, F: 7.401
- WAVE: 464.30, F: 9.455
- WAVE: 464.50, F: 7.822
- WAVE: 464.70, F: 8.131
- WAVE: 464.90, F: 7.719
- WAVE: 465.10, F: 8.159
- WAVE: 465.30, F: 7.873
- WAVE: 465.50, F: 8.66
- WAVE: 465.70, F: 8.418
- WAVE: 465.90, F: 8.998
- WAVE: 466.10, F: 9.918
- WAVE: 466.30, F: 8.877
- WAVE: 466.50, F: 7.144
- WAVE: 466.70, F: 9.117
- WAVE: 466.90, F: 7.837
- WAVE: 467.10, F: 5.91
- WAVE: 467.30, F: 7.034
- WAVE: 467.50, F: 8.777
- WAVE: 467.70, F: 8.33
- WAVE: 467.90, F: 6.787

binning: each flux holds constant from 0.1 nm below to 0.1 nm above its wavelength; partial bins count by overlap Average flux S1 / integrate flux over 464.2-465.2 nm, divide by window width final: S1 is 8.26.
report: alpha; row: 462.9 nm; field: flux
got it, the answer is 8.333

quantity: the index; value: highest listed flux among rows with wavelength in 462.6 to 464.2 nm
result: 8.755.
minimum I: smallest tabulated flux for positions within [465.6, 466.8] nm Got 7.144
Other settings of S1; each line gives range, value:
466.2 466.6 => 8.01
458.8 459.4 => 8.34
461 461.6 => 7.97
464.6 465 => 7.93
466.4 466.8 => 8.13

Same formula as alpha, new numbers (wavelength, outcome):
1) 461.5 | 7.998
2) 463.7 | 8.755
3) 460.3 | 8.049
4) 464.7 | 8.131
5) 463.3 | 7.59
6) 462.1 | 7.767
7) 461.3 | 7.819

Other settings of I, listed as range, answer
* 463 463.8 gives 7.556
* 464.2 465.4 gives 7.719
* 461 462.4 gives 7.288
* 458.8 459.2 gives 8.095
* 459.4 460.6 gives 7.86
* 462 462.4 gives 7.767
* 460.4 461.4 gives 7.761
